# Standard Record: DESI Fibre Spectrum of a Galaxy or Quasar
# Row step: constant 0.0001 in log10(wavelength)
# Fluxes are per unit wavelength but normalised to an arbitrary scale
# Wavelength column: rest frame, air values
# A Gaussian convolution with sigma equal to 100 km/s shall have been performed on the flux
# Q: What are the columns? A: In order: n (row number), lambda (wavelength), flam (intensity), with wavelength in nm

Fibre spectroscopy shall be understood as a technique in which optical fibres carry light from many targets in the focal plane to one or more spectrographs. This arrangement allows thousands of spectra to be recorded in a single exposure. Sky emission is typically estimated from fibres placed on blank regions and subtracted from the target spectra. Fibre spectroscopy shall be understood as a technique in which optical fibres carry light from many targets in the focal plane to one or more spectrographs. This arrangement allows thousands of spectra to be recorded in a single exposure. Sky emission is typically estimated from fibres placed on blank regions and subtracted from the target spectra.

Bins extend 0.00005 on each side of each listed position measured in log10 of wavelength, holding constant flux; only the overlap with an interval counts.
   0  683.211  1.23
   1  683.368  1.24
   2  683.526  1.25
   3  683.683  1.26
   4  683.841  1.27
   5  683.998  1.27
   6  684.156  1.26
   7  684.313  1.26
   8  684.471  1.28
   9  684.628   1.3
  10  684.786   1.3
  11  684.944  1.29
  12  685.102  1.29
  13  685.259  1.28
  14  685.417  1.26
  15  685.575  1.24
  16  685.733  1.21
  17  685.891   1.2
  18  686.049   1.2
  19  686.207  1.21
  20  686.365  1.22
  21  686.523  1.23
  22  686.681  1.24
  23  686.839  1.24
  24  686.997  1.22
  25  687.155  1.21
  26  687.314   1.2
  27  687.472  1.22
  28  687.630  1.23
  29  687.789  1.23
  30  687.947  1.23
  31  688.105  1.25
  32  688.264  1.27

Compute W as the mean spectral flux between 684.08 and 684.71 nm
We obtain 1.28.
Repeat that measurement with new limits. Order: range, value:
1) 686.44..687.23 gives 1.23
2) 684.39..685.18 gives 1.29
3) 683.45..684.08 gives 1.26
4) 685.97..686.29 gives 1.21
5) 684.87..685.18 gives 1.29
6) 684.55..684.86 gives 1.3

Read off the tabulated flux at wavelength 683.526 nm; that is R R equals 1.25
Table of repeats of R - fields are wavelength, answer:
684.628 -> 1.3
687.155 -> 1.21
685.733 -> 1.21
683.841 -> 1.27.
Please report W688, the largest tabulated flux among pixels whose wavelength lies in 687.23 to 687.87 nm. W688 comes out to 1.23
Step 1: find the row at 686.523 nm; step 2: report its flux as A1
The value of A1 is 1.23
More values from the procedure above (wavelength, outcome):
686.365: 1.22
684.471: 1.28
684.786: 1.3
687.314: 1.2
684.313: 1.26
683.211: 1.23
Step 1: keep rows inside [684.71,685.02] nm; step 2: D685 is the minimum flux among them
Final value 1.29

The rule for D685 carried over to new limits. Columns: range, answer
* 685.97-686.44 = 1.2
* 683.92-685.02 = 1.26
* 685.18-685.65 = 1.24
